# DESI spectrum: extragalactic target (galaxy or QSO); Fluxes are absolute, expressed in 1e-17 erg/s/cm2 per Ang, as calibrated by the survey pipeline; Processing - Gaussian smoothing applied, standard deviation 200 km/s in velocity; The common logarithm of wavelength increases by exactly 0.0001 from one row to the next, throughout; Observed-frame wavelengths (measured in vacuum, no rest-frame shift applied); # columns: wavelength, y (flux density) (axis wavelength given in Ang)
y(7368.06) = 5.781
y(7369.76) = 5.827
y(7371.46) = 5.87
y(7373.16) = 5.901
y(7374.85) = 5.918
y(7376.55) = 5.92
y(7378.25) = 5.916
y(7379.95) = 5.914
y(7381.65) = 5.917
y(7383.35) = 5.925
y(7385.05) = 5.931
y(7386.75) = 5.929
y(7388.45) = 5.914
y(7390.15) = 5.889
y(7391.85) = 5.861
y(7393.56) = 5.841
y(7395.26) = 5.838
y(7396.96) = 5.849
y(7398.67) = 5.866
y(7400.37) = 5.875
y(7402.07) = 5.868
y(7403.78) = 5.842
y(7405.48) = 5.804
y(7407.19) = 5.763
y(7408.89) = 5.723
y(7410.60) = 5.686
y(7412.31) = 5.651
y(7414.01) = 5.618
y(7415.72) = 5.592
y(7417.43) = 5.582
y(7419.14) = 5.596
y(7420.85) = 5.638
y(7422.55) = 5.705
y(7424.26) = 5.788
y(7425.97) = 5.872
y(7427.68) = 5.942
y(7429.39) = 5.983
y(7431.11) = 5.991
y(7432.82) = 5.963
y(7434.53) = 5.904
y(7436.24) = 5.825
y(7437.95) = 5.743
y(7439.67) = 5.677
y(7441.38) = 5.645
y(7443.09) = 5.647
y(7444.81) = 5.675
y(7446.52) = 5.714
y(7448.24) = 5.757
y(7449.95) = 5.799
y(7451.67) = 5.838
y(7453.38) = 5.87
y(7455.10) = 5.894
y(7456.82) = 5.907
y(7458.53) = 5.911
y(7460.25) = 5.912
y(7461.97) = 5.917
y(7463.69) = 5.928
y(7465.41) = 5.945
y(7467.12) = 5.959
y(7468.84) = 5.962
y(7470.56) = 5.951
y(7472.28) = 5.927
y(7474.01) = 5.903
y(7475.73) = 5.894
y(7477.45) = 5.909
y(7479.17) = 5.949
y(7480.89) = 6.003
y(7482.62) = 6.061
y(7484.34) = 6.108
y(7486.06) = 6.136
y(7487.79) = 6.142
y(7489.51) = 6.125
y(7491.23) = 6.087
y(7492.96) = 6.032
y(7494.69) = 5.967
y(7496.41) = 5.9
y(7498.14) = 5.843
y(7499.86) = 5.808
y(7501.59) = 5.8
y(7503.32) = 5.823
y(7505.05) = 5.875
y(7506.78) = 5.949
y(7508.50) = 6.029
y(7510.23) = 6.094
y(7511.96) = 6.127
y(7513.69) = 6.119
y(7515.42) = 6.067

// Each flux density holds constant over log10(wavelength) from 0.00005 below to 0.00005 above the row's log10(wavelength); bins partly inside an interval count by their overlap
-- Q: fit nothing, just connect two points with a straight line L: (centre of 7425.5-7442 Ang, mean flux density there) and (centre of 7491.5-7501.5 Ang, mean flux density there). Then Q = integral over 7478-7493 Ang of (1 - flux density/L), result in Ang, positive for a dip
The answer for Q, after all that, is -0.4 Ang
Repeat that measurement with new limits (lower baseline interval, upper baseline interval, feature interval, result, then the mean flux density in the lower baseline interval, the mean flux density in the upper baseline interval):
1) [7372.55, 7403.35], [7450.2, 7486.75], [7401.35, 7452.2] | 1.3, 5.89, 5.94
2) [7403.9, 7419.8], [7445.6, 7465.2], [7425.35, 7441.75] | -0.3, 5.68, 5.86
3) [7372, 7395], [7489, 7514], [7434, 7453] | 0.6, 5.9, 5.97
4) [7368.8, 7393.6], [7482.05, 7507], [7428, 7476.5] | 0.7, 5.9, 5.98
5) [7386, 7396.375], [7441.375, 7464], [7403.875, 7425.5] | 0.6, 5.88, 5.82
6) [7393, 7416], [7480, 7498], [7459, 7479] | 0.2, 5.78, 6.05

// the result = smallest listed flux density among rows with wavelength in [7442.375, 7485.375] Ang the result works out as 5.647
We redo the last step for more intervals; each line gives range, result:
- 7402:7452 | 5.582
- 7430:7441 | 5.677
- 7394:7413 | 5.651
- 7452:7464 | 5.87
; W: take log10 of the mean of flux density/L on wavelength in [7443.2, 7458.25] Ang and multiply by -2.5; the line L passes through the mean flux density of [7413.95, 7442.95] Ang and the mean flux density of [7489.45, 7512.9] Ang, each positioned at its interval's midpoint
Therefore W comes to 0.00 mag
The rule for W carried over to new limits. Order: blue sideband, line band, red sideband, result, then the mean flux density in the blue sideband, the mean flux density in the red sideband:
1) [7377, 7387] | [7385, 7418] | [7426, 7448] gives 0.016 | 5.92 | 5.81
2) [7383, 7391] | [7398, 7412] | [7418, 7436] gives 0.016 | 5.92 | 5.83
